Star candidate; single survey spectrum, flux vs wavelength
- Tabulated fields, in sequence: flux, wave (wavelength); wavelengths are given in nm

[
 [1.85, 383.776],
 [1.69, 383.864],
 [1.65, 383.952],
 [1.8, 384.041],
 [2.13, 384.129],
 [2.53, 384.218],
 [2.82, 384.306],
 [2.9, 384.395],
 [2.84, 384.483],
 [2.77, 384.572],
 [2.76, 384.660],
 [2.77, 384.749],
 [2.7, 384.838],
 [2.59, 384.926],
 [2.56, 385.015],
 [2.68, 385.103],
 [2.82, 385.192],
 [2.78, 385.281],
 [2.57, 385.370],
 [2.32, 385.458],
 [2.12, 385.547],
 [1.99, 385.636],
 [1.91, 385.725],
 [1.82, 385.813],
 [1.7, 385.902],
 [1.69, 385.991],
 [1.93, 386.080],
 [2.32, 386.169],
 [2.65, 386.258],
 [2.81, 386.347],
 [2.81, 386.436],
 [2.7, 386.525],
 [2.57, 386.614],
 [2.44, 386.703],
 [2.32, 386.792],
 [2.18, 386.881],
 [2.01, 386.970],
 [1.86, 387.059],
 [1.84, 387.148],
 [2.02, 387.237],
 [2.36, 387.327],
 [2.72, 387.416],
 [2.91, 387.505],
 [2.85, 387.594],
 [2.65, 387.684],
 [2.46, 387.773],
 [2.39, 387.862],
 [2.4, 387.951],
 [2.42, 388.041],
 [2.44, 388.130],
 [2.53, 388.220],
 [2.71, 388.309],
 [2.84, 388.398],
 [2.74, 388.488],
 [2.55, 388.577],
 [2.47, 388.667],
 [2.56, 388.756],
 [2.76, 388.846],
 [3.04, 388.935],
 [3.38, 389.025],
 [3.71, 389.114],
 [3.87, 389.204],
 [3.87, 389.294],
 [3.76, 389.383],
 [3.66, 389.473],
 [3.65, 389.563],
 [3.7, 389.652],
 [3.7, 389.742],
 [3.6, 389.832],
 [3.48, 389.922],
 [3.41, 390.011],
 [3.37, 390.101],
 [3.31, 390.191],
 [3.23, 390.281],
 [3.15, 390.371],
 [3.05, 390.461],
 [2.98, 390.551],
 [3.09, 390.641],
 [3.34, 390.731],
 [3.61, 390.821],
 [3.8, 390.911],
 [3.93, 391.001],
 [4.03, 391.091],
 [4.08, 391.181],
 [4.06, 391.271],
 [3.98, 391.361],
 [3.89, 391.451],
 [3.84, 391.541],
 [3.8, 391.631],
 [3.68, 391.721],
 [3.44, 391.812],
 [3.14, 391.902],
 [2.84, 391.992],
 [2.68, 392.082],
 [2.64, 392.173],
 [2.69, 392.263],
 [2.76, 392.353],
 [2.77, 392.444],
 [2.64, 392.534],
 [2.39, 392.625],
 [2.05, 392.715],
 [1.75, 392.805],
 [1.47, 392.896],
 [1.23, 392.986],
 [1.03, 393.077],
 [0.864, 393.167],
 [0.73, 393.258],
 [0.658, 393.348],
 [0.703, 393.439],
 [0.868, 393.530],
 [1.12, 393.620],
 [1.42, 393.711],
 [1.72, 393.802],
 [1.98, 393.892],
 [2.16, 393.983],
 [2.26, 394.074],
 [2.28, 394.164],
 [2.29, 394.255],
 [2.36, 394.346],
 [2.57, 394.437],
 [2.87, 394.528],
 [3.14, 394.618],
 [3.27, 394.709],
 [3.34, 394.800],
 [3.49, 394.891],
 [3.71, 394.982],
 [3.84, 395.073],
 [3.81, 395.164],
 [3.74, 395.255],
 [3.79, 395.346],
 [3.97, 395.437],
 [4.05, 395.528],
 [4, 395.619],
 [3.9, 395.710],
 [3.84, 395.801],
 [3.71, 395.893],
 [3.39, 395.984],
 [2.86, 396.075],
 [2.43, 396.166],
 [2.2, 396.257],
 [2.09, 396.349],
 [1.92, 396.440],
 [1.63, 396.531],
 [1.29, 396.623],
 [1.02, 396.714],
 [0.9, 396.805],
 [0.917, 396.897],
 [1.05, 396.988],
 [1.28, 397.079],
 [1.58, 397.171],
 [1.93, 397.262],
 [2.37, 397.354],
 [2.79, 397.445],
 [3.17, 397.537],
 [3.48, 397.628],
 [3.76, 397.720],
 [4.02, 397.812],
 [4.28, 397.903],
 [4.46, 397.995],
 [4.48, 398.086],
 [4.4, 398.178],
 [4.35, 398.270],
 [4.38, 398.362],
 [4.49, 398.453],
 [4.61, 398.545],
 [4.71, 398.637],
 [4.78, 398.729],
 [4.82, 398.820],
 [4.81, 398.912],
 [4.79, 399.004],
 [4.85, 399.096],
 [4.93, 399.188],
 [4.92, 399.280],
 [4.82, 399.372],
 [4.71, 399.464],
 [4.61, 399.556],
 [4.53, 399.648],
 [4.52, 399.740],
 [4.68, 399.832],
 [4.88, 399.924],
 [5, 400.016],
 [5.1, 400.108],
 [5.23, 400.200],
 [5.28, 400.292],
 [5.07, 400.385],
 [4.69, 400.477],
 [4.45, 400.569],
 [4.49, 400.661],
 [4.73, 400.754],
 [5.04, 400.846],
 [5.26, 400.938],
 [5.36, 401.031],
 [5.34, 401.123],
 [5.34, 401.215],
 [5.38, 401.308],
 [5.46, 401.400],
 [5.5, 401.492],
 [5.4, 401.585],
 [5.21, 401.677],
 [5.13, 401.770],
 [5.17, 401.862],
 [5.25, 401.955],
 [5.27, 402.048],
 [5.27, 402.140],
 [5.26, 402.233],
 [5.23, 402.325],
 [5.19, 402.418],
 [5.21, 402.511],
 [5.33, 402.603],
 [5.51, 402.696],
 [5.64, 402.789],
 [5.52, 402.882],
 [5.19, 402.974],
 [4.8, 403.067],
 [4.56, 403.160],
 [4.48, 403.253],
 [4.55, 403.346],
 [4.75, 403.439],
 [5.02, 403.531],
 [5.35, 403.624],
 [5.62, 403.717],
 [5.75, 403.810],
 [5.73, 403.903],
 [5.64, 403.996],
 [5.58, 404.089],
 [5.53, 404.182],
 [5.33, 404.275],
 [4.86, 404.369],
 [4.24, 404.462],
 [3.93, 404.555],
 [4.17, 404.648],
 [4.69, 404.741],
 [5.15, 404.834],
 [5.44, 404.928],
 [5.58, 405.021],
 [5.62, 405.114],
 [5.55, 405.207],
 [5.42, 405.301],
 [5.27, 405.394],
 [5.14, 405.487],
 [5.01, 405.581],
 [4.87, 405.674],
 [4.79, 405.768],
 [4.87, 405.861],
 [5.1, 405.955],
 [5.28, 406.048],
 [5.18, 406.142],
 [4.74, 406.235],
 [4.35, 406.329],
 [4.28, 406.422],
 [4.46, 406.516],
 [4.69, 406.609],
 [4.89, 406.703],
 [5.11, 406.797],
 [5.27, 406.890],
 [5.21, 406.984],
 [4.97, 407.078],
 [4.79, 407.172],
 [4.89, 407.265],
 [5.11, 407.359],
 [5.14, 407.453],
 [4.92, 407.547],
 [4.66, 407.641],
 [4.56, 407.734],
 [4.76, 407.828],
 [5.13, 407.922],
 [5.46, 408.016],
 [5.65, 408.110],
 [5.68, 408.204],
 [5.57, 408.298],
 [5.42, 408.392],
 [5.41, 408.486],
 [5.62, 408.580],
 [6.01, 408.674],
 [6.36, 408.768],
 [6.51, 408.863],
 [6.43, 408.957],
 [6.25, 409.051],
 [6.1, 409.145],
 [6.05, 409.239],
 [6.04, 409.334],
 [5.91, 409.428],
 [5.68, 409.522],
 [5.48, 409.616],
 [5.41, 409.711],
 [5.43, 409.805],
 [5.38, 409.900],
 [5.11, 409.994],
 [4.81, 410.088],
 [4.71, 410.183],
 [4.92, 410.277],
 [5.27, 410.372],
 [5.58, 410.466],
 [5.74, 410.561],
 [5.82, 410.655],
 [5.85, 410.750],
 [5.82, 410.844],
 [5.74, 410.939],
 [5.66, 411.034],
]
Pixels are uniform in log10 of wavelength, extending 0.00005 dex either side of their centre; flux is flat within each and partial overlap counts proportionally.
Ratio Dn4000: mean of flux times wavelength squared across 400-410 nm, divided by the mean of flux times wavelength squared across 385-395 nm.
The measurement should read 2.10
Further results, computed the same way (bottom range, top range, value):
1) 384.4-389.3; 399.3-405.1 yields 2.16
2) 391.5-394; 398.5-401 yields 2.38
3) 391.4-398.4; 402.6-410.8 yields 2.08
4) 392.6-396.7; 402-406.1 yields 2.21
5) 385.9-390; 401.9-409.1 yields 2.05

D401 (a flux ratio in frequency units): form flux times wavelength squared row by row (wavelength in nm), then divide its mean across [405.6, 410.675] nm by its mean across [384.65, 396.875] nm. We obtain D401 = 2.1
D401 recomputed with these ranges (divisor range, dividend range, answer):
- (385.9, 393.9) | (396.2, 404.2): 1.72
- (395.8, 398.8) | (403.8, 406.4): 1.76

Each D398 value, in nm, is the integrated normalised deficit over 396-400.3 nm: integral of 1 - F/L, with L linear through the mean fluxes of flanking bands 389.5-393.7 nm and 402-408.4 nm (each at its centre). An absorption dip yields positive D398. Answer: 0.396 nm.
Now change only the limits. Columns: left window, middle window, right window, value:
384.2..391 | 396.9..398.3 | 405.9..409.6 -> 0.34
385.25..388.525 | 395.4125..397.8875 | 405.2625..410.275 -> 0.75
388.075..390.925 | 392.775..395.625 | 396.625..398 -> 0.31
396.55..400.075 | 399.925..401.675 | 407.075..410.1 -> -0.41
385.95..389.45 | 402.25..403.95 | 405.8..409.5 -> -0.18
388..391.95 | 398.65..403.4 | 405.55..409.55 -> -0.48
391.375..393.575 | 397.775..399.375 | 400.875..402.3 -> -0.11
